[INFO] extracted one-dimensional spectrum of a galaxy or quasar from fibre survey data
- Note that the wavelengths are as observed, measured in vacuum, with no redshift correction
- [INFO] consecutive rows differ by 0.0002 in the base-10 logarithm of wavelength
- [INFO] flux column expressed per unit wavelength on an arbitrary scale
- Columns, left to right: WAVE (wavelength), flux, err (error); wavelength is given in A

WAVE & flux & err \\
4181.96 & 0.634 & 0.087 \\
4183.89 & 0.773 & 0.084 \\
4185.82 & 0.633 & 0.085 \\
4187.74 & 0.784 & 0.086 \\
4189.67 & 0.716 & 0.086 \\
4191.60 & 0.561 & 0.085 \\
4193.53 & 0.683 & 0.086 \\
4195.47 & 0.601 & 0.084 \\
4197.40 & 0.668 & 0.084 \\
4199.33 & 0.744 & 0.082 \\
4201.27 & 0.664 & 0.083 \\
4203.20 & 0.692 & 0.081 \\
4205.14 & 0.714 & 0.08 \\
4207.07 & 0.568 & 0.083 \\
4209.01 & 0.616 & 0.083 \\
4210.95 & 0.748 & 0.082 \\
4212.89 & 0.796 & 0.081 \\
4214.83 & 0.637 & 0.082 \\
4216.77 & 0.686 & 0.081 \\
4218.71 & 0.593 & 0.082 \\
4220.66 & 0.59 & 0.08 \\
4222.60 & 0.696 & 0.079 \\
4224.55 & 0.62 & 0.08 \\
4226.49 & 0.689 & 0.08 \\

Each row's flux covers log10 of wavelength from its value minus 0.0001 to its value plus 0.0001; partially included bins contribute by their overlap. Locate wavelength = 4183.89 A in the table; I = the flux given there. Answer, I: 0.773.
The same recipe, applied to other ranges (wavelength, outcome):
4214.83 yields 0.637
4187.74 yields 0.784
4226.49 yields 0.689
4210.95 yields 0.748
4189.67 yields 0.716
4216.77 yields 0.686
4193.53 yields 0.683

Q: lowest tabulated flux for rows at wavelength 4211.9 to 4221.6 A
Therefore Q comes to 0.59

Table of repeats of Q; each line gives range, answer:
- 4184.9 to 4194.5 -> 0.561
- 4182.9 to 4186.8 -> 0.633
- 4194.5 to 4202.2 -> 0.601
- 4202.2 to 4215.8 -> 0.568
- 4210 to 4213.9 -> 0.748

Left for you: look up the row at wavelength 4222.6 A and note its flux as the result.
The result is 0.696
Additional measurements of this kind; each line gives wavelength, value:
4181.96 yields 0.634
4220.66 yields 0.59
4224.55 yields 0.62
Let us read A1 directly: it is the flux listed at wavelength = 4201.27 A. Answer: 0.664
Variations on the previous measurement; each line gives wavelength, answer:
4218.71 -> 0.593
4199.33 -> 0.744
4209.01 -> 0.616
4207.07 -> 0.568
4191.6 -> 0.561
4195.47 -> 0.601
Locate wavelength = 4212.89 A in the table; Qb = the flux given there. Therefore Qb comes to 0.796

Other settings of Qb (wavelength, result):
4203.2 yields 0.692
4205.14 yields 0.714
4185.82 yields 0.633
